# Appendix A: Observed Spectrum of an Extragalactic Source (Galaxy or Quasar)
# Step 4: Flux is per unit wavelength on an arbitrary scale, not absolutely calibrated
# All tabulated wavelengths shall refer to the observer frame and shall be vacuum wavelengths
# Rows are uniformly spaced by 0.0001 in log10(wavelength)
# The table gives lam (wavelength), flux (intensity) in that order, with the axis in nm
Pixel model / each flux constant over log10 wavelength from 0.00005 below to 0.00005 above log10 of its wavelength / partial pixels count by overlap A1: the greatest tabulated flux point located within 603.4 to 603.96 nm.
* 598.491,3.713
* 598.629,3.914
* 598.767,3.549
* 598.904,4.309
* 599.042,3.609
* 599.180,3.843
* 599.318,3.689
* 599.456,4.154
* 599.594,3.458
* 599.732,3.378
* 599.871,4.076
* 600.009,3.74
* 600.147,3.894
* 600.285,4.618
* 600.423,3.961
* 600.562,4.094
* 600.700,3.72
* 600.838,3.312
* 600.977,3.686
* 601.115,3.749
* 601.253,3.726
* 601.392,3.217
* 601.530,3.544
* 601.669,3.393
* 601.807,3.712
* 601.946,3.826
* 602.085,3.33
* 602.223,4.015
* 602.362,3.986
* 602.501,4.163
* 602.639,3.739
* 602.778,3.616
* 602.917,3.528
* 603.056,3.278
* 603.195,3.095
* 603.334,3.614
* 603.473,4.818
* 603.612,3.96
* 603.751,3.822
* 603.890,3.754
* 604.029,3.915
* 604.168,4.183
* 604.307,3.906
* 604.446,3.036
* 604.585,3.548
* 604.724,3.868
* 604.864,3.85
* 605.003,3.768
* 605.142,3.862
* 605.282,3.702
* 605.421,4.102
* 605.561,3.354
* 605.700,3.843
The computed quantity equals 4.818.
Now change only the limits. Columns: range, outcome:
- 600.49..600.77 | 4.094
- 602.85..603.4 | 3.614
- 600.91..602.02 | 3.826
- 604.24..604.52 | 3.906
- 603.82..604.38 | 4.183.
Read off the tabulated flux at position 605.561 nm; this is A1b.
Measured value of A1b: 3.354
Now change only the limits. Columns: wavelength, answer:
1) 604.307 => 3.906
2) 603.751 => 3.822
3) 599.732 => 3.378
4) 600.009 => 3.74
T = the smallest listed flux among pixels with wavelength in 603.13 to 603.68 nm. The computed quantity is 3.095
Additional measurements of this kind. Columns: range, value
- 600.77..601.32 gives 3.312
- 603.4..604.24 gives 3.754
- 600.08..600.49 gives 3.894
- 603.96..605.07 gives 3.036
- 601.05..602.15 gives 3.217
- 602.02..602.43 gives 3.33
